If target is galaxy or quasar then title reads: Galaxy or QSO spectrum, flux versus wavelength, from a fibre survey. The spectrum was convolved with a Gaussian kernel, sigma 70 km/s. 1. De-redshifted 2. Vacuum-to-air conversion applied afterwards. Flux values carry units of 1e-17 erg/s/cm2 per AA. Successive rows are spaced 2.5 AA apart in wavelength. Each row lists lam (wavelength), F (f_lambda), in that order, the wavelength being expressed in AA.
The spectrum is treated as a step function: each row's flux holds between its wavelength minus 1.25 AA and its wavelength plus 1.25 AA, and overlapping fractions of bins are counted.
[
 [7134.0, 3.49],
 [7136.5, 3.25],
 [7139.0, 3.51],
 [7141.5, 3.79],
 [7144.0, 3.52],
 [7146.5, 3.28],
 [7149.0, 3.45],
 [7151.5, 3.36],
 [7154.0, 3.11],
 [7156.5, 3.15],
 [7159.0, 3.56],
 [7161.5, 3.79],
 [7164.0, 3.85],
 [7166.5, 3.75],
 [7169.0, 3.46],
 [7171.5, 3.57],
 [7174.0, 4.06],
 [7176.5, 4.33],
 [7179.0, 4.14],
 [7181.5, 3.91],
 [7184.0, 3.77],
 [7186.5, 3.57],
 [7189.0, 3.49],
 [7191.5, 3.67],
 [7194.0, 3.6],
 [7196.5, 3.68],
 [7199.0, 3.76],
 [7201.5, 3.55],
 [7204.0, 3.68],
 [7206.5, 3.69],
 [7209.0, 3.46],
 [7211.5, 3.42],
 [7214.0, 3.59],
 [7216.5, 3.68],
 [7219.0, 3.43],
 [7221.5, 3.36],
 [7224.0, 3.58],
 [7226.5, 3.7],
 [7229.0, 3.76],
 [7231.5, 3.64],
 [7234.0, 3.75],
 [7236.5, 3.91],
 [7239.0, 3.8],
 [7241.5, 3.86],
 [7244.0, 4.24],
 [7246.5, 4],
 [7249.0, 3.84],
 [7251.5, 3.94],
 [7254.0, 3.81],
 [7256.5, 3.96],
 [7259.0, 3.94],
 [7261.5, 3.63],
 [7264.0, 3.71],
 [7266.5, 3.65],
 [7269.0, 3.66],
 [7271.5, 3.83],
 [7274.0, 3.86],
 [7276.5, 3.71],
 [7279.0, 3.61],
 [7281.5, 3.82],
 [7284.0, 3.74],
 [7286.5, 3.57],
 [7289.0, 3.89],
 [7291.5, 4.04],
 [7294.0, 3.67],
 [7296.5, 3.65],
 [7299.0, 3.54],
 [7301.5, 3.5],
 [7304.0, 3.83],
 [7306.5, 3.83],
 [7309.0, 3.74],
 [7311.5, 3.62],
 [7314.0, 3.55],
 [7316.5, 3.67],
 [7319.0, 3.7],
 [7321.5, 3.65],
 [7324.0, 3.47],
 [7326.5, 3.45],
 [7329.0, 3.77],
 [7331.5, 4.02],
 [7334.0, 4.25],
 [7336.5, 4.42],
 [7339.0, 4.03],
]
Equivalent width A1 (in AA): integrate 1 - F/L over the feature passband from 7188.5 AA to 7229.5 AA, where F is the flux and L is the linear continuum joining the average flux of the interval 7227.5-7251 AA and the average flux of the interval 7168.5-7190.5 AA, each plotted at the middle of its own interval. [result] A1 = 2.68 AA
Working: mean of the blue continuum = 3.82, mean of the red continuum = 3.87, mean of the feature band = 3.59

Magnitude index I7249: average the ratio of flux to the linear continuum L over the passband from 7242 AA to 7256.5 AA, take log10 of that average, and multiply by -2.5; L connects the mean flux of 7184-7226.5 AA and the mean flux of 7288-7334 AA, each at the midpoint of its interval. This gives -0.09 mag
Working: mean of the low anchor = 3.59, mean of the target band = 3.96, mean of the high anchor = 3.71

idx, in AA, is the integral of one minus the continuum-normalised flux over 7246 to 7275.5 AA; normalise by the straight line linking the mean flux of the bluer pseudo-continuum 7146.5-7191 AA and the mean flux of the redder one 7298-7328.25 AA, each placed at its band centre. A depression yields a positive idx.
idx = -1.4 AA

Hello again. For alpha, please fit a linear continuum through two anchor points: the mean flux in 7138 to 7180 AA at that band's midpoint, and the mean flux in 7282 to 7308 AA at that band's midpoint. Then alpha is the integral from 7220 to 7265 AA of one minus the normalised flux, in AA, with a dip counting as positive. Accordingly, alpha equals -1.4 AA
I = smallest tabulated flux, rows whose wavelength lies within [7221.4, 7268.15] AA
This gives 3.36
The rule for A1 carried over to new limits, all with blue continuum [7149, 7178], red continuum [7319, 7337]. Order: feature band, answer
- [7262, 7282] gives 0.2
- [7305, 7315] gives 0.3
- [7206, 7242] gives 0.7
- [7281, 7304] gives 0.4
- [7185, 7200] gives 0.2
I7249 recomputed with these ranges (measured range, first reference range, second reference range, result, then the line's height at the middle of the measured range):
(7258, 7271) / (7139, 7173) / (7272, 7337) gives -0.01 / 3.68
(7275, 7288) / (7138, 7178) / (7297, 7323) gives -0.01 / 3.65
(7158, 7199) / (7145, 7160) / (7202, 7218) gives -0.10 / 3.44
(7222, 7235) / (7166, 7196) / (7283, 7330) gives 0.02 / 3.74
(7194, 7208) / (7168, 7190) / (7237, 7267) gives 0.05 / 3.83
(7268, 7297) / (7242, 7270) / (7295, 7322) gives 0.00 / 3.76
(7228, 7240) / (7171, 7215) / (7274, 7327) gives -0.02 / 3.71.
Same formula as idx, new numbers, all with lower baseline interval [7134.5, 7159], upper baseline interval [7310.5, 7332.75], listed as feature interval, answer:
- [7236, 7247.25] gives -1.36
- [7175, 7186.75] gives -1.82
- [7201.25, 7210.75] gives -0.30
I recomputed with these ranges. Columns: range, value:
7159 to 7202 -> 3.46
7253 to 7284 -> 3.61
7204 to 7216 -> 3.42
